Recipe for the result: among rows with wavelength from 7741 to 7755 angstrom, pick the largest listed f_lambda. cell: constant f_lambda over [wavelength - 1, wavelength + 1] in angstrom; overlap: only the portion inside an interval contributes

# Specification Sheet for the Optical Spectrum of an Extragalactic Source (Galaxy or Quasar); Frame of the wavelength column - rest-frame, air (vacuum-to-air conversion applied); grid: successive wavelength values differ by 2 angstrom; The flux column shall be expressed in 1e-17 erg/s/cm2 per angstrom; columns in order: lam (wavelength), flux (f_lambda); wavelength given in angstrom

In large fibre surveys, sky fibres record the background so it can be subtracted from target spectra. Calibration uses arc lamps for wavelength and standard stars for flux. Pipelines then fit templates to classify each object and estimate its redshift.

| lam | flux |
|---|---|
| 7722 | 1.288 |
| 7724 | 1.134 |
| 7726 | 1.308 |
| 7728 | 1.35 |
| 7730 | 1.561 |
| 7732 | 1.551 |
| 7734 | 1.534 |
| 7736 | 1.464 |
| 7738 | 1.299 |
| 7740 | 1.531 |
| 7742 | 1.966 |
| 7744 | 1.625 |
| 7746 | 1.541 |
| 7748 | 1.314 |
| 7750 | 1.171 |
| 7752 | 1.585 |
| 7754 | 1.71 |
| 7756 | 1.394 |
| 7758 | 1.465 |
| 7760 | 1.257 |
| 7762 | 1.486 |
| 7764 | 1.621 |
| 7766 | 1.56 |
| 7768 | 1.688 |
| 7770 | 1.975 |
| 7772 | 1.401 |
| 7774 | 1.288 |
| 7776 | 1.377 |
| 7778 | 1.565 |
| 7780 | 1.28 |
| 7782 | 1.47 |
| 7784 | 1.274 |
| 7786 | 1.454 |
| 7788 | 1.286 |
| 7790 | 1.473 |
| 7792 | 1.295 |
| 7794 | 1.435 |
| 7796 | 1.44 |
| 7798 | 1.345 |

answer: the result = 1.966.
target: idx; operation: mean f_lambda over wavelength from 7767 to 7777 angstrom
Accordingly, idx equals 1.55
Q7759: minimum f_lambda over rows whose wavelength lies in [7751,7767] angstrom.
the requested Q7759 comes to 1.257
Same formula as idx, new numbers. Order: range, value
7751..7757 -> 1.56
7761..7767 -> 1.56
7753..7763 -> 1.46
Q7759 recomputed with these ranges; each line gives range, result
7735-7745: 1.299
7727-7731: 1.35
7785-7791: 1.286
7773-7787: 1.274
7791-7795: 1.295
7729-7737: 1.464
